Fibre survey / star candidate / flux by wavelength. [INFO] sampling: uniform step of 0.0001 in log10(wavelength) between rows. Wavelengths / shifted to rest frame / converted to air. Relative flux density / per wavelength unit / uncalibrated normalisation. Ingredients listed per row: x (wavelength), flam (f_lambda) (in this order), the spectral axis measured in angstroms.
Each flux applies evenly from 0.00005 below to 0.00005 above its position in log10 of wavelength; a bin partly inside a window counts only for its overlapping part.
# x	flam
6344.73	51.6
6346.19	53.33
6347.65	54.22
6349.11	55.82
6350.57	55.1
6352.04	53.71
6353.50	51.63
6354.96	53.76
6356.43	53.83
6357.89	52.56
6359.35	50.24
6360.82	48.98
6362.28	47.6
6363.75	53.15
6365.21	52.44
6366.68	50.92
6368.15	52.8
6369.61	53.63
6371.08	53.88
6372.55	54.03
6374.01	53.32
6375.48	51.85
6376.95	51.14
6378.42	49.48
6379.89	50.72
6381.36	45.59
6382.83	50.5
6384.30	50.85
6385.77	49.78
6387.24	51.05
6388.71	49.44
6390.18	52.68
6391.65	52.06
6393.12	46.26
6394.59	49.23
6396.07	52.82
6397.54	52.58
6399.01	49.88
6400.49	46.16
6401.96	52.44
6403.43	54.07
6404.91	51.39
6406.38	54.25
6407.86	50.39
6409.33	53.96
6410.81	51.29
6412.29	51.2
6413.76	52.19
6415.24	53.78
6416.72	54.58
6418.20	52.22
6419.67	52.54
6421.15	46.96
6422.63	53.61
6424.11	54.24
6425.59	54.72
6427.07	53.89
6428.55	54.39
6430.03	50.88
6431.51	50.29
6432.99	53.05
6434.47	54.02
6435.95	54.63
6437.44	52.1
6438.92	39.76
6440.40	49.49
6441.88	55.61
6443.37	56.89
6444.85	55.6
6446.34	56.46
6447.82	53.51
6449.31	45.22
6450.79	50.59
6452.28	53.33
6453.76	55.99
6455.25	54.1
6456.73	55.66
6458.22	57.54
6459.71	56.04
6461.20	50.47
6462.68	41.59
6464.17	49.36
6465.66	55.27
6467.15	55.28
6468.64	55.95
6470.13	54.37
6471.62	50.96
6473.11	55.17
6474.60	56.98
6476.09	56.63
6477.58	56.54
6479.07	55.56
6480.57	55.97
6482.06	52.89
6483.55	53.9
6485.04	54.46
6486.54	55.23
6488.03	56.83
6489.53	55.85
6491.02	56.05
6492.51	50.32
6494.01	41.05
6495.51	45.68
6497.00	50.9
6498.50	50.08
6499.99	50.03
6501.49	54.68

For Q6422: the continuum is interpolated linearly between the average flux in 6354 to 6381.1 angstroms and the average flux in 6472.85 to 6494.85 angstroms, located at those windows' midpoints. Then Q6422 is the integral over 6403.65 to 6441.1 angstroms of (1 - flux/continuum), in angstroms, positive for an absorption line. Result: 0.6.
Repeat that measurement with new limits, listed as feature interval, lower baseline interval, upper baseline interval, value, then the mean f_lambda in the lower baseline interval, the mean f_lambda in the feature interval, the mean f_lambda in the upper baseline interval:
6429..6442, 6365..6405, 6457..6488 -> 0.5 angstroms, 51.1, 51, 54.1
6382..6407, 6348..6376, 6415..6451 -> 0.8 angstroms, 52.6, 50.9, 52.4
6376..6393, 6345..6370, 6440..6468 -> 0.8 angstroms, 52.5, 50.2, 53.1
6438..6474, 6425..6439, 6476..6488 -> 0.7 angstroms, 52.3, 52.7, 55.2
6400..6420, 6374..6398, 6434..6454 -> -0.4 angstroms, 50.4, 52.3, 52.3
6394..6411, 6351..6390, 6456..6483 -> 0.2 angstroms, 51.5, 51.6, 54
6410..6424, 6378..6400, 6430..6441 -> -0.5 angstroms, 50.2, 52.1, 50.5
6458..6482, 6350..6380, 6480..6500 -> -0.8 angstroms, 52.1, 53.9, 52.1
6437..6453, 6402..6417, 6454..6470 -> 0.4 angstroms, 52.6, 51.7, 53.3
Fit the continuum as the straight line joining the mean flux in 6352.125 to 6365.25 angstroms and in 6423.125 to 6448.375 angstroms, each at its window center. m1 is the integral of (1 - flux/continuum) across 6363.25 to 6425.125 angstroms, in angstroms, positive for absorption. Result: 0.8 angstroms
